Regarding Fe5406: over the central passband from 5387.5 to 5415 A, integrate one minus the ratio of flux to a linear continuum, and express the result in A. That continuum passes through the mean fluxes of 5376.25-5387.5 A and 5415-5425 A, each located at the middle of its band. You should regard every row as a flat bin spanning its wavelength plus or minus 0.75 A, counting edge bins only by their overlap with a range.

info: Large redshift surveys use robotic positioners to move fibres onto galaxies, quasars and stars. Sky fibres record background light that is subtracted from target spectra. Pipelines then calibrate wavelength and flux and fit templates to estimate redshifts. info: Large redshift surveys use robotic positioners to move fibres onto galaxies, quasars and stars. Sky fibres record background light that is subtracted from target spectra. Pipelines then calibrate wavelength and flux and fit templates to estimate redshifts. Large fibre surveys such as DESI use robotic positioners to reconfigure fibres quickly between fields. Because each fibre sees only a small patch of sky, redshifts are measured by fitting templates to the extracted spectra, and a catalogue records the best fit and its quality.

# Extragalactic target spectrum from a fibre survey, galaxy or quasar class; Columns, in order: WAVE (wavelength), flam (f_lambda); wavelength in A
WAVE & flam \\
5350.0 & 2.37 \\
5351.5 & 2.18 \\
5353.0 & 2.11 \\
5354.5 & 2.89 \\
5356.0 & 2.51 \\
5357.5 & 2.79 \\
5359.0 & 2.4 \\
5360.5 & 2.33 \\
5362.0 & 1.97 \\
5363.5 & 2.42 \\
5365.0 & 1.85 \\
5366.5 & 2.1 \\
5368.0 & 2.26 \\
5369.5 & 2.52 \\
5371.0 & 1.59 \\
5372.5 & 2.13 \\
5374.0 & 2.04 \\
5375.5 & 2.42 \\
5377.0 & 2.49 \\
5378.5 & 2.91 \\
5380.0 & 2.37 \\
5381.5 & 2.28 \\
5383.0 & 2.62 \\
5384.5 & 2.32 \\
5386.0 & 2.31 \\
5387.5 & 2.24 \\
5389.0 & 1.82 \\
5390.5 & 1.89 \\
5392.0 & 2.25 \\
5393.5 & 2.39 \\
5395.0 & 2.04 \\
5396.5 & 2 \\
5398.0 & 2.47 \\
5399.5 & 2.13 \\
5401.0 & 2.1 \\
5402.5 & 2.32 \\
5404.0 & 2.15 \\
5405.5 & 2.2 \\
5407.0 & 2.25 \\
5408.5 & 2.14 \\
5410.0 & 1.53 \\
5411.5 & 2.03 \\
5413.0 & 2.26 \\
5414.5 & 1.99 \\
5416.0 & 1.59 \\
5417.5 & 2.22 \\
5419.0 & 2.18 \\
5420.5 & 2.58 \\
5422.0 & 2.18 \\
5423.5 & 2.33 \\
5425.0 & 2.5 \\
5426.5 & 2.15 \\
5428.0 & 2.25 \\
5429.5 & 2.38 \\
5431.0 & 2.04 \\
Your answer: 2.5 A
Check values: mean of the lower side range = 2.46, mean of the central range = 2.11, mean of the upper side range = 2.2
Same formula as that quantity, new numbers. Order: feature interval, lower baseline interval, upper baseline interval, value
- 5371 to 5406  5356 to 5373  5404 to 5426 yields -0.9 A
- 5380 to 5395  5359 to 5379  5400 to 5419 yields -0.5 A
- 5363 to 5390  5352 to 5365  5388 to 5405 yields 0.2 A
